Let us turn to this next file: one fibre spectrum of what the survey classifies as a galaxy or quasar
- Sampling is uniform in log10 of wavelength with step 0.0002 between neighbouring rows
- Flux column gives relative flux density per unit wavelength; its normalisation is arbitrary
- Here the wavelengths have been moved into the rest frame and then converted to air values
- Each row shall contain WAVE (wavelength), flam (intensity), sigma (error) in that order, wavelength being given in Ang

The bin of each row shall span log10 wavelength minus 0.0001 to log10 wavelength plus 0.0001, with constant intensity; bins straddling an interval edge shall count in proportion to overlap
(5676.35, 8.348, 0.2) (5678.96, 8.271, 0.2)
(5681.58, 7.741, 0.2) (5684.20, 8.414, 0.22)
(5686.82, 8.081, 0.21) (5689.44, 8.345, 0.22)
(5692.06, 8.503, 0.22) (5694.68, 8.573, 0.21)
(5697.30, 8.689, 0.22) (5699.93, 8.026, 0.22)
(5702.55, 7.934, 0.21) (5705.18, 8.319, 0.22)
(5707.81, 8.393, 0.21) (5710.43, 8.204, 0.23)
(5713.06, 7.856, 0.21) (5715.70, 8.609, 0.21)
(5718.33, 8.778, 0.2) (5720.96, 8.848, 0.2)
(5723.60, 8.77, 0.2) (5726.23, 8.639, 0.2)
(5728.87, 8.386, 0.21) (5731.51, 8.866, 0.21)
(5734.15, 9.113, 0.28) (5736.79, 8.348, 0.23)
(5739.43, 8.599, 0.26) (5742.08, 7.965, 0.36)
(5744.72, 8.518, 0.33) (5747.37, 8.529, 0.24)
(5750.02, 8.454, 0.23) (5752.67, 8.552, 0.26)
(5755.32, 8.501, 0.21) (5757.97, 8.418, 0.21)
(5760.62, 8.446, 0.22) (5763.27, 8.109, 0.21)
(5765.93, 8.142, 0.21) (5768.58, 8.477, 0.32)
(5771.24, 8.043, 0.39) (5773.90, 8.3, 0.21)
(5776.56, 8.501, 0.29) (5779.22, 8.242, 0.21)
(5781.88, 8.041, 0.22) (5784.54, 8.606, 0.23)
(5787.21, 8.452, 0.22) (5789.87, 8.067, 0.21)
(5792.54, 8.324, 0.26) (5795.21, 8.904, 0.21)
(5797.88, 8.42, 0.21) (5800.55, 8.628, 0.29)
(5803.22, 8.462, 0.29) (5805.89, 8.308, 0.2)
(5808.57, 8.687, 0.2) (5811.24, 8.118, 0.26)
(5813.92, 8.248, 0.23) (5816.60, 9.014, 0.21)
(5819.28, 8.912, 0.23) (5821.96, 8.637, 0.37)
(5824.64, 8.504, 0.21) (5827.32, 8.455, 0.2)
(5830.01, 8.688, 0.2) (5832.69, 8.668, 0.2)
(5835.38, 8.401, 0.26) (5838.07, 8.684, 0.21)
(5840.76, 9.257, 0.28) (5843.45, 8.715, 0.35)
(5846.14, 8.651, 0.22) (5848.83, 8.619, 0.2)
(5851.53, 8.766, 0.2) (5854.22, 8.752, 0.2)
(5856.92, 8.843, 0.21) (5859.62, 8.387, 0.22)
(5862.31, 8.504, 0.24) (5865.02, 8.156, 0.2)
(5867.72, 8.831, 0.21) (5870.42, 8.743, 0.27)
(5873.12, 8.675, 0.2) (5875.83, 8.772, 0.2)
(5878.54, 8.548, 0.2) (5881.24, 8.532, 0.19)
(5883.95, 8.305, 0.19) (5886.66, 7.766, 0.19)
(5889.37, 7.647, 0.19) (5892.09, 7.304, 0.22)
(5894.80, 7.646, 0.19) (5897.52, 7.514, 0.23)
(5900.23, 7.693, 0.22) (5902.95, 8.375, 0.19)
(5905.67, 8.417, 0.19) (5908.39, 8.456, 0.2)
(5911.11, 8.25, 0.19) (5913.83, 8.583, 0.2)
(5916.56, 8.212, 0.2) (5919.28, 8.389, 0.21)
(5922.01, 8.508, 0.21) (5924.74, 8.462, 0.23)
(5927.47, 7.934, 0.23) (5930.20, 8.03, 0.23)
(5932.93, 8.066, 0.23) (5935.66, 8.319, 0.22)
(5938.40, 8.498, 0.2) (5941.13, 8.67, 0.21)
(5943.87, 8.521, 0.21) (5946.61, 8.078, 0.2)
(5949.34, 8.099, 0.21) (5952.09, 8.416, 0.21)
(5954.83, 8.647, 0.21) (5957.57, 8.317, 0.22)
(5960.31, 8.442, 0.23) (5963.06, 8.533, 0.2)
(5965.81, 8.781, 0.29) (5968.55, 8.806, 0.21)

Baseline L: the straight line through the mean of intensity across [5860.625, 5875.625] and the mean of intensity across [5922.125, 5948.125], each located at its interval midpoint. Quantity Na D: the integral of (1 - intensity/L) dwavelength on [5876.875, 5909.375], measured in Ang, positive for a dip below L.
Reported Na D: 1.8 Ang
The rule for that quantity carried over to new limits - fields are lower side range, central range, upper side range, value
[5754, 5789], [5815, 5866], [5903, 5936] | -2.14 Ang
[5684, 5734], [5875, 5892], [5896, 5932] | 0.15 Ang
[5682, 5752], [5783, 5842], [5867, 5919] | -1.70 Ang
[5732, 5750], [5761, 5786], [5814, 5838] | 0.83 Ang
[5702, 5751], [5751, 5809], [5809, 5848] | 1.22 Ang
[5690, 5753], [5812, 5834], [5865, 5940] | -0.75 Ang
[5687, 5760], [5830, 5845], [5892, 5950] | -0.76 Ang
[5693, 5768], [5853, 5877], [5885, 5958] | -1.07 Ang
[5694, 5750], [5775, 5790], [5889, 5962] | 0.10 Ang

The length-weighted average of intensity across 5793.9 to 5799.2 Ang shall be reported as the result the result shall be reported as 8.66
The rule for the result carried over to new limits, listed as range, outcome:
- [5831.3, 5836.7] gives 8.54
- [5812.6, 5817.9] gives 8.63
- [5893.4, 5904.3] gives 7.81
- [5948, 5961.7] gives 8.38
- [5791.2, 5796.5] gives 8.6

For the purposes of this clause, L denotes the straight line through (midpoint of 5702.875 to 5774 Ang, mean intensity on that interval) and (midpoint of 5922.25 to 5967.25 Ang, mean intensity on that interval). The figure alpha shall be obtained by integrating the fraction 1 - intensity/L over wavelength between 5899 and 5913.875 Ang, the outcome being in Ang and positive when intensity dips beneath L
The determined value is 0.2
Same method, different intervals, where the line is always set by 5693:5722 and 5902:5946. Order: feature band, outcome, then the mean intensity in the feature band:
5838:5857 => -1.0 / 8.79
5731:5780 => -0.3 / 8.42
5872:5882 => -0.3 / 8.64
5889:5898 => 0.9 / 7.51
